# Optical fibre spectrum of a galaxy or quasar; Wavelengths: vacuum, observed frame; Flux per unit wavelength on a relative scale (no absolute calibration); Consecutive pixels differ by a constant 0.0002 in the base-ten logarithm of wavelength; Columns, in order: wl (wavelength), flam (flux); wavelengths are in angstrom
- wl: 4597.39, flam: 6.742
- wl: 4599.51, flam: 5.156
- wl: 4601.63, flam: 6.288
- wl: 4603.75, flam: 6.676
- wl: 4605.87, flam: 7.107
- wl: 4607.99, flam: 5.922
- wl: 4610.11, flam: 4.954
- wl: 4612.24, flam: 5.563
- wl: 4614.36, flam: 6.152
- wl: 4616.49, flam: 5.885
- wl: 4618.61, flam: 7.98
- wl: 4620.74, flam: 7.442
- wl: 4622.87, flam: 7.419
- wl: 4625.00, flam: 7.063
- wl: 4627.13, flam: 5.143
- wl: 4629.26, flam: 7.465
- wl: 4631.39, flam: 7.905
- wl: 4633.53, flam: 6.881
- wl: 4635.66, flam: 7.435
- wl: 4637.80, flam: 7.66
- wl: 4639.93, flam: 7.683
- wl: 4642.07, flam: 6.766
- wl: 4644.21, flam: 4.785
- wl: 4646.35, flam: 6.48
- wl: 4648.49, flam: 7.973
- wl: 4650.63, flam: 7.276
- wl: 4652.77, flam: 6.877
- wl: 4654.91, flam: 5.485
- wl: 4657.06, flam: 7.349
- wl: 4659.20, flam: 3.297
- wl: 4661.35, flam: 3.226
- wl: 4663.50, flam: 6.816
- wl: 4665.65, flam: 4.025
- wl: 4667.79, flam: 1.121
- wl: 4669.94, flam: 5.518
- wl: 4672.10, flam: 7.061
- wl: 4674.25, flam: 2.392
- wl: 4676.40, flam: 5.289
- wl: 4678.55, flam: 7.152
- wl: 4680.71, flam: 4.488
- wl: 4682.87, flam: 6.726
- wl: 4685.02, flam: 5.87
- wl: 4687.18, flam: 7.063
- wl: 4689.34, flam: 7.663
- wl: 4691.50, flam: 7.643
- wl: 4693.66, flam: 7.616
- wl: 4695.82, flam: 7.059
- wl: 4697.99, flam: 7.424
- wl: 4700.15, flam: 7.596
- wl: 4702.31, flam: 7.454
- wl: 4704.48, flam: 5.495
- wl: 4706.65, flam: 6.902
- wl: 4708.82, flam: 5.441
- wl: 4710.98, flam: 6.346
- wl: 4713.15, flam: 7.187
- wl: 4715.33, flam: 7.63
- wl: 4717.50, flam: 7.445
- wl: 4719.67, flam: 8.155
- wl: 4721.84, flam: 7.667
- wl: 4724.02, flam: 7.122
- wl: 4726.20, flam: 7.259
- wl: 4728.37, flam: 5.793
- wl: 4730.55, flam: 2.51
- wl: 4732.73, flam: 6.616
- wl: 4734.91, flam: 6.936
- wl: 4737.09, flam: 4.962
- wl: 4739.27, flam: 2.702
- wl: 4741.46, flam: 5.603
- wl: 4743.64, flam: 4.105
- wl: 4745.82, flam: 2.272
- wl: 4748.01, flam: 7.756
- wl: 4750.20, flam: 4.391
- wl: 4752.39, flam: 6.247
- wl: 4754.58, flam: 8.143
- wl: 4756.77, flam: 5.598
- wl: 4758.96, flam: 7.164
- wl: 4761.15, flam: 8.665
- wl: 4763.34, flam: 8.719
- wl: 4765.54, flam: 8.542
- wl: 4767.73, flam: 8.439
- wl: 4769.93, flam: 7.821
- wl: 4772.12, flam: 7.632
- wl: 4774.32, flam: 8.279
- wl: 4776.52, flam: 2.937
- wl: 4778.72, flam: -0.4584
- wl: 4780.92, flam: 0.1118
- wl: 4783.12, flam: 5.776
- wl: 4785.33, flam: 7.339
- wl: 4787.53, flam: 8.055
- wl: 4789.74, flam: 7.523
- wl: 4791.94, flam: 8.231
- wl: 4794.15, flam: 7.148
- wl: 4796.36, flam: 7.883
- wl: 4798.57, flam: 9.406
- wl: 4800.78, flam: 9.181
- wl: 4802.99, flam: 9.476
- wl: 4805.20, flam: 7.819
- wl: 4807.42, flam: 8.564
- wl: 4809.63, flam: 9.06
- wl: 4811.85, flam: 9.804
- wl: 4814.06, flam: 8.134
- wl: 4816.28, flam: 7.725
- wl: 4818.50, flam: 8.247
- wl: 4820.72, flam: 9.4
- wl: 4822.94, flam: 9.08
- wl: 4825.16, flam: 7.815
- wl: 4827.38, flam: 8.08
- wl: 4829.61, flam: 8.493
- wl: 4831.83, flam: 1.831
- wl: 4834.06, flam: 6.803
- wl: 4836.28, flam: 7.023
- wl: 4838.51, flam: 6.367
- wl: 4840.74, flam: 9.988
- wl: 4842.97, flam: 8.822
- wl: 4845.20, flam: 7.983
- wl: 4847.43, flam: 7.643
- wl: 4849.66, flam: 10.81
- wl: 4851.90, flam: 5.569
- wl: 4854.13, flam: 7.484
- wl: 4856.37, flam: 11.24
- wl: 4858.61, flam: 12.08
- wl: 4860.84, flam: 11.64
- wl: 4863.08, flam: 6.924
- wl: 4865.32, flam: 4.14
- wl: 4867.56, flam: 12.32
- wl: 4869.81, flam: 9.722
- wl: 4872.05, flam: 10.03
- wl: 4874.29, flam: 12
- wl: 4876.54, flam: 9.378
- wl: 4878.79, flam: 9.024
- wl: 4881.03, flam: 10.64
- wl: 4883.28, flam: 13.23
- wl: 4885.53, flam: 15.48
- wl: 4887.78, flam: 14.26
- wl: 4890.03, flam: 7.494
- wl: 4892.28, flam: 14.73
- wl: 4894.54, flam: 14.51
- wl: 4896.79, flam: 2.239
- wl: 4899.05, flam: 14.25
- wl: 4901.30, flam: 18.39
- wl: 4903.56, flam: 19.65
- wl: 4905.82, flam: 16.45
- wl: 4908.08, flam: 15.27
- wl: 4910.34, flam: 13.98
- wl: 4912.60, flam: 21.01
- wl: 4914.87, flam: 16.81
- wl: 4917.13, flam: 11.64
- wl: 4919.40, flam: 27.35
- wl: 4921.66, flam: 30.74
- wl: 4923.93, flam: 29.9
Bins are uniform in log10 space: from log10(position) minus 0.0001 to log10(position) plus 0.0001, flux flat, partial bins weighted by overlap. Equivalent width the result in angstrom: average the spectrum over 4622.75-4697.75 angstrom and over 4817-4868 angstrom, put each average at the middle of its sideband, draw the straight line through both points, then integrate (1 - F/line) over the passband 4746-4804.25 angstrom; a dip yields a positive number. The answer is 4.8 angstrom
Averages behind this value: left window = 6.22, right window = 8.2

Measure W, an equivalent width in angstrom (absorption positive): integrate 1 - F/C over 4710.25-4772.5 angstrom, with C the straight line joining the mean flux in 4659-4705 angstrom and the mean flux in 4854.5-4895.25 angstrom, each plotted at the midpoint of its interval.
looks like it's 7.6 angstrom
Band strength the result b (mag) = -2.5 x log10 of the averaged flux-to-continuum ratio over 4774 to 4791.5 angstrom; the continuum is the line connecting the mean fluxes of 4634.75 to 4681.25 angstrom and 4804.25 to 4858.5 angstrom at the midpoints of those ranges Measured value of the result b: 0.46 mag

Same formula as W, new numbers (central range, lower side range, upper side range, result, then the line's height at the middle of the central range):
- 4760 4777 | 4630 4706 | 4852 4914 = 2.2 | 8.96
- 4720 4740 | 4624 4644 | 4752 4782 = 1.9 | 6.48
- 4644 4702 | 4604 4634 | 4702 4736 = 5.3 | 6.62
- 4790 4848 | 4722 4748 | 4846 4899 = 1.0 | 8.28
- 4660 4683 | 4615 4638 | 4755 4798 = 7.1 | 6.95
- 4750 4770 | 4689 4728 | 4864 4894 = 2.0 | 8.3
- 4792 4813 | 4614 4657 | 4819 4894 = 0.2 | 8.76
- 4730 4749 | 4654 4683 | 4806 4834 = 4.4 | 6.36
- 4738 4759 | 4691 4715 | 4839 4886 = 6.6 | 7.72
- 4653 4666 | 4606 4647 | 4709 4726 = 3.2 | 6.89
